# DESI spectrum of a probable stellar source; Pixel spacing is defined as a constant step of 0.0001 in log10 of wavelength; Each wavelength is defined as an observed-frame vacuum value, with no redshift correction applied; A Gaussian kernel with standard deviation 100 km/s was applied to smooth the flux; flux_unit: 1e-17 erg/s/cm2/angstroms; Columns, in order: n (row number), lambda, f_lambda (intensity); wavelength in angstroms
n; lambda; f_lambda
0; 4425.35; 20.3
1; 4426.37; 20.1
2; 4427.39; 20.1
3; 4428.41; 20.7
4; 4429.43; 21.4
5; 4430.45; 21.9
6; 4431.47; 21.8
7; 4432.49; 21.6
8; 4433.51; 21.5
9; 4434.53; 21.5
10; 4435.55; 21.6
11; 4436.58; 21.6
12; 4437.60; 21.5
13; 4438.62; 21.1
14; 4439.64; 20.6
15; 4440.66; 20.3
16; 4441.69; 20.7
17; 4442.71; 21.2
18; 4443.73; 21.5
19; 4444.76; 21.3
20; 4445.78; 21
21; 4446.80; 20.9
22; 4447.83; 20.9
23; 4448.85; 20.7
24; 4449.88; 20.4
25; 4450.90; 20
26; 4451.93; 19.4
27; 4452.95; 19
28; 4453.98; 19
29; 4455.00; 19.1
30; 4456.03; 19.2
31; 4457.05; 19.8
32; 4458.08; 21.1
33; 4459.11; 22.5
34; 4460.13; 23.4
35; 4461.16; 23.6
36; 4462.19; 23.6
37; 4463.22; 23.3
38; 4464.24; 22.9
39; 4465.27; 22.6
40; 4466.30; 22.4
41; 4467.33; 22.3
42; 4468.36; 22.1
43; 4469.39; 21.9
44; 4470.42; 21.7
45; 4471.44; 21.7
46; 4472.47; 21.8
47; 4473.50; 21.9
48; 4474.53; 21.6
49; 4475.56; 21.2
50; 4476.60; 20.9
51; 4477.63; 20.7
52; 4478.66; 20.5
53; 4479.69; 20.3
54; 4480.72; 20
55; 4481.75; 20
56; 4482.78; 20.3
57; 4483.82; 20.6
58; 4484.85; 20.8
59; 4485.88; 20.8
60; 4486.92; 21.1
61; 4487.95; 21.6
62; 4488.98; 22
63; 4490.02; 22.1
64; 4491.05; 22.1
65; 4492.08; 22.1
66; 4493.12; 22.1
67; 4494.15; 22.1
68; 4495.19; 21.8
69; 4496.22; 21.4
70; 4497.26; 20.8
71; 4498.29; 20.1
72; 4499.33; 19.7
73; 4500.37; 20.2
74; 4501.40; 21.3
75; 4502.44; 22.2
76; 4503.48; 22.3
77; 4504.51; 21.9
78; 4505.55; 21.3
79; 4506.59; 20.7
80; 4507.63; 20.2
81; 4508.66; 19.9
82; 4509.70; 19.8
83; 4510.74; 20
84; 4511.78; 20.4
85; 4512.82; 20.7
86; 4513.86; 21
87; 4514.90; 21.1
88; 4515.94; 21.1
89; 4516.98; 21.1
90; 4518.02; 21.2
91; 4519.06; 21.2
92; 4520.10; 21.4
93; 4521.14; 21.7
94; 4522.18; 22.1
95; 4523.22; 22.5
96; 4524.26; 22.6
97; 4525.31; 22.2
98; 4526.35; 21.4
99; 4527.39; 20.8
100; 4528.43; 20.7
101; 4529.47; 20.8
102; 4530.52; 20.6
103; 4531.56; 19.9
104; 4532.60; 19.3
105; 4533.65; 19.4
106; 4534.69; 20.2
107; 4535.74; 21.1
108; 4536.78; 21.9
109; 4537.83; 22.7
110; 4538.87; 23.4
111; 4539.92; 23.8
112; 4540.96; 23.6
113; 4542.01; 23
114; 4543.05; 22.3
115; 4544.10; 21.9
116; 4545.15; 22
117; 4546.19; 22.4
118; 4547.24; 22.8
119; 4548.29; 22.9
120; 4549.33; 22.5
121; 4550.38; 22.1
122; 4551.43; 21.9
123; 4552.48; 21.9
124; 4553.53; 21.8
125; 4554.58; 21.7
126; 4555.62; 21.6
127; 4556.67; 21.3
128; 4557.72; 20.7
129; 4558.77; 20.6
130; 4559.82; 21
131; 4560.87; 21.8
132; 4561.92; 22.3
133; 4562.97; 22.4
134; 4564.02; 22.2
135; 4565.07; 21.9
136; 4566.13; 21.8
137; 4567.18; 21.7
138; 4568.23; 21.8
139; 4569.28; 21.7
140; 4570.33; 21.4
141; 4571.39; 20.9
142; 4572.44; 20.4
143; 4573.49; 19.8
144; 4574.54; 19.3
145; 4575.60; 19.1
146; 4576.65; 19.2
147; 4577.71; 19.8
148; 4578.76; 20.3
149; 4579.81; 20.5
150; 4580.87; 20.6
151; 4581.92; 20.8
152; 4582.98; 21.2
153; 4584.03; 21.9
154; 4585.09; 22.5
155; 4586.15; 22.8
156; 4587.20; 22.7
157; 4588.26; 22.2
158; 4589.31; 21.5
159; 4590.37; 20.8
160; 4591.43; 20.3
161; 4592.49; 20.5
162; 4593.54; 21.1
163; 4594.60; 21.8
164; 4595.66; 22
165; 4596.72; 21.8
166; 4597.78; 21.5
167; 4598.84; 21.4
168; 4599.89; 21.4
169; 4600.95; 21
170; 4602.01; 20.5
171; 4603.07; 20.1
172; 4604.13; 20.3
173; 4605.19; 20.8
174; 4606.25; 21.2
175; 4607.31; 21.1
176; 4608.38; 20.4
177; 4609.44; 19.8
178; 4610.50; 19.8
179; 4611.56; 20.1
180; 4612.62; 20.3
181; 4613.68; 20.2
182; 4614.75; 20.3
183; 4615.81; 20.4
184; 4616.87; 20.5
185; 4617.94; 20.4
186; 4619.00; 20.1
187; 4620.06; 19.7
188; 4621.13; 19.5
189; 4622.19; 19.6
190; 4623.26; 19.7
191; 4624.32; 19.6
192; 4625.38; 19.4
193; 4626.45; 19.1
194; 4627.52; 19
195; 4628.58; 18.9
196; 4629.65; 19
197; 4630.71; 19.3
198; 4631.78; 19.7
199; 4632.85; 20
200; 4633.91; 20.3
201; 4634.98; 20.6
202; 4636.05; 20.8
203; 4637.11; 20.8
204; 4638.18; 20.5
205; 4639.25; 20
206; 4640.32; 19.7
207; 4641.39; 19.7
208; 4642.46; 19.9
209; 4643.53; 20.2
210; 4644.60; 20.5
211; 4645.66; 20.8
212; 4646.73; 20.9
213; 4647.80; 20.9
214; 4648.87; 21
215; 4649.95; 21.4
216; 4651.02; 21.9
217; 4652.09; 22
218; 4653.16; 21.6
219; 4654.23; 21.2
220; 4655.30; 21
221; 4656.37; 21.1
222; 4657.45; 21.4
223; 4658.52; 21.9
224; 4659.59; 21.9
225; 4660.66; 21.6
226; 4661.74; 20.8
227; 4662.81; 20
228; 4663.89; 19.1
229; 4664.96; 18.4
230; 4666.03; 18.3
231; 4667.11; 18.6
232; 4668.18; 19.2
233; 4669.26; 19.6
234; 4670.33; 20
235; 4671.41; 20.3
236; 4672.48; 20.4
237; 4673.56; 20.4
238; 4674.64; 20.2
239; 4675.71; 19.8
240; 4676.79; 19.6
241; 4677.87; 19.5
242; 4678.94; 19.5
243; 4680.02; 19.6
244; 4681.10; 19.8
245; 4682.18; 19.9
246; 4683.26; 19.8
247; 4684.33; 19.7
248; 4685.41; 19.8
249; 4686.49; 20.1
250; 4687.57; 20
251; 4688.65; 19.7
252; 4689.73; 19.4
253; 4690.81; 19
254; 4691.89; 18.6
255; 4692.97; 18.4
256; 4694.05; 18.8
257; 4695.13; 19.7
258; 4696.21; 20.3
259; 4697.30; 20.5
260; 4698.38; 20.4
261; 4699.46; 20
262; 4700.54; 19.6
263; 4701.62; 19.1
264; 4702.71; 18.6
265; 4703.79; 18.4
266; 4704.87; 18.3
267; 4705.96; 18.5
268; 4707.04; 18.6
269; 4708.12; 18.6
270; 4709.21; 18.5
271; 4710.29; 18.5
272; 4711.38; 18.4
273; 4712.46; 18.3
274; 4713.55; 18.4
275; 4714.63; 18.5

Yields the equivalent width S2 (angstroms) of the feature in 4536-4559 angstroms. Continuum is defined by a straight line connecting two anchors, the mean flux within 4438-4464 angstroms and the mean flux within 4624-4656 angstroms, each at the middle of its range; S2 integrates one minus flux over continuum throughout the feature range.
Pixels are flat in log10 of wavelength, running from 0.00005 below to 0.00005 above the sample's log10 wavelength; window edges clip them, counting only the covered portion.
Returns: -1.8 angstroms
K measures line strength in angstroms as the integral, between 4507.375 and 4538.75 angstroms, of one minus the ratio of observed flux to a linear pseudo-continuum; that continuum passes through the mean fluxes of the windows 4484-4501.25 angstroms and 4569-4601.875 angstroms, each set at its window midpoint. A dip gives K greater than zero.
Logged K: 0.3 angstroms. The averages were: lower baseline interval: 21.3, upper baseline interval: 21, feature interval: 21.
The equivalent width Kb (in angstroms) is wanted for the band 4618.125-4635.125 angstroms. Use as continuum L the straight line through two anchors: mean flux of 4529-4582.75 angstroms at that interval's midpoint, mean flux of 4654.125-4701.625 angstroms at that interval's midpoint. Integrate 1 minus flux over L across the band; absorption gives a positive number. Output 0.8 angstroms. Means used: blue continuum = 21.4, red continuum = 19.9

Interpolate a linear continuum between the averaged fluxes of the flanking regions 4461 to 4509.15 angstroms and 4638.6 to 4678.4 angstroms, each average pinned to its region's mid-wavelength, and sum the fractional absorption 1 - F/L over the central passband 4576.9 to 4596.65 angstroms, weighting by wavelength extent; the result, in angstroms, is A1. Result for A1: -0.4 angstroms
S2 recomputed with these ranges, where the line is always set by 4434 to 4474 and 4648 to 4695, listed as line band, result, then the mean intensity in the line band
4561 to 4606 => -1.2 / 21.1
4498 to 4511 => 0.2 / 20.8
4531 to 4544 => -0.5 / 21.7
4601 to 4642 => 0.7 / 20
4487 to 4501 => -0.2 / 21.4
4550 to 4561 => -0.4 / 21.5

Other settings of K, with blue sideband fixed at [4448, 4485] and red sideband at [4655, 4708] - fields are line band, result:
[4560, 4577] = -0.5 angstroms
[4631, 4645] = -0.1 angstroms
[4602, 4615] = -0.1 angstroms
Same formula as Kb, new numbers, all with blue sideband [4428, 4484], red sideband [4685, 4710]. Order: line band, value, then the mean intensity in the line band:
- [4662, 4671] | 0.13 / 19.2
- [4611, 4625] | -0.09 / 20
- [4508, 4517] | 0.09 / 20.5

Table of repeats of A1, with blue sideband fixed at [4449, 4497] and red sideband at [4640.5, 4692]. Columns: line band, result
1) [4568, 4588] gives -0.2 angstroms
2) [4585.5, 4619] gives -0.6 angstroms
